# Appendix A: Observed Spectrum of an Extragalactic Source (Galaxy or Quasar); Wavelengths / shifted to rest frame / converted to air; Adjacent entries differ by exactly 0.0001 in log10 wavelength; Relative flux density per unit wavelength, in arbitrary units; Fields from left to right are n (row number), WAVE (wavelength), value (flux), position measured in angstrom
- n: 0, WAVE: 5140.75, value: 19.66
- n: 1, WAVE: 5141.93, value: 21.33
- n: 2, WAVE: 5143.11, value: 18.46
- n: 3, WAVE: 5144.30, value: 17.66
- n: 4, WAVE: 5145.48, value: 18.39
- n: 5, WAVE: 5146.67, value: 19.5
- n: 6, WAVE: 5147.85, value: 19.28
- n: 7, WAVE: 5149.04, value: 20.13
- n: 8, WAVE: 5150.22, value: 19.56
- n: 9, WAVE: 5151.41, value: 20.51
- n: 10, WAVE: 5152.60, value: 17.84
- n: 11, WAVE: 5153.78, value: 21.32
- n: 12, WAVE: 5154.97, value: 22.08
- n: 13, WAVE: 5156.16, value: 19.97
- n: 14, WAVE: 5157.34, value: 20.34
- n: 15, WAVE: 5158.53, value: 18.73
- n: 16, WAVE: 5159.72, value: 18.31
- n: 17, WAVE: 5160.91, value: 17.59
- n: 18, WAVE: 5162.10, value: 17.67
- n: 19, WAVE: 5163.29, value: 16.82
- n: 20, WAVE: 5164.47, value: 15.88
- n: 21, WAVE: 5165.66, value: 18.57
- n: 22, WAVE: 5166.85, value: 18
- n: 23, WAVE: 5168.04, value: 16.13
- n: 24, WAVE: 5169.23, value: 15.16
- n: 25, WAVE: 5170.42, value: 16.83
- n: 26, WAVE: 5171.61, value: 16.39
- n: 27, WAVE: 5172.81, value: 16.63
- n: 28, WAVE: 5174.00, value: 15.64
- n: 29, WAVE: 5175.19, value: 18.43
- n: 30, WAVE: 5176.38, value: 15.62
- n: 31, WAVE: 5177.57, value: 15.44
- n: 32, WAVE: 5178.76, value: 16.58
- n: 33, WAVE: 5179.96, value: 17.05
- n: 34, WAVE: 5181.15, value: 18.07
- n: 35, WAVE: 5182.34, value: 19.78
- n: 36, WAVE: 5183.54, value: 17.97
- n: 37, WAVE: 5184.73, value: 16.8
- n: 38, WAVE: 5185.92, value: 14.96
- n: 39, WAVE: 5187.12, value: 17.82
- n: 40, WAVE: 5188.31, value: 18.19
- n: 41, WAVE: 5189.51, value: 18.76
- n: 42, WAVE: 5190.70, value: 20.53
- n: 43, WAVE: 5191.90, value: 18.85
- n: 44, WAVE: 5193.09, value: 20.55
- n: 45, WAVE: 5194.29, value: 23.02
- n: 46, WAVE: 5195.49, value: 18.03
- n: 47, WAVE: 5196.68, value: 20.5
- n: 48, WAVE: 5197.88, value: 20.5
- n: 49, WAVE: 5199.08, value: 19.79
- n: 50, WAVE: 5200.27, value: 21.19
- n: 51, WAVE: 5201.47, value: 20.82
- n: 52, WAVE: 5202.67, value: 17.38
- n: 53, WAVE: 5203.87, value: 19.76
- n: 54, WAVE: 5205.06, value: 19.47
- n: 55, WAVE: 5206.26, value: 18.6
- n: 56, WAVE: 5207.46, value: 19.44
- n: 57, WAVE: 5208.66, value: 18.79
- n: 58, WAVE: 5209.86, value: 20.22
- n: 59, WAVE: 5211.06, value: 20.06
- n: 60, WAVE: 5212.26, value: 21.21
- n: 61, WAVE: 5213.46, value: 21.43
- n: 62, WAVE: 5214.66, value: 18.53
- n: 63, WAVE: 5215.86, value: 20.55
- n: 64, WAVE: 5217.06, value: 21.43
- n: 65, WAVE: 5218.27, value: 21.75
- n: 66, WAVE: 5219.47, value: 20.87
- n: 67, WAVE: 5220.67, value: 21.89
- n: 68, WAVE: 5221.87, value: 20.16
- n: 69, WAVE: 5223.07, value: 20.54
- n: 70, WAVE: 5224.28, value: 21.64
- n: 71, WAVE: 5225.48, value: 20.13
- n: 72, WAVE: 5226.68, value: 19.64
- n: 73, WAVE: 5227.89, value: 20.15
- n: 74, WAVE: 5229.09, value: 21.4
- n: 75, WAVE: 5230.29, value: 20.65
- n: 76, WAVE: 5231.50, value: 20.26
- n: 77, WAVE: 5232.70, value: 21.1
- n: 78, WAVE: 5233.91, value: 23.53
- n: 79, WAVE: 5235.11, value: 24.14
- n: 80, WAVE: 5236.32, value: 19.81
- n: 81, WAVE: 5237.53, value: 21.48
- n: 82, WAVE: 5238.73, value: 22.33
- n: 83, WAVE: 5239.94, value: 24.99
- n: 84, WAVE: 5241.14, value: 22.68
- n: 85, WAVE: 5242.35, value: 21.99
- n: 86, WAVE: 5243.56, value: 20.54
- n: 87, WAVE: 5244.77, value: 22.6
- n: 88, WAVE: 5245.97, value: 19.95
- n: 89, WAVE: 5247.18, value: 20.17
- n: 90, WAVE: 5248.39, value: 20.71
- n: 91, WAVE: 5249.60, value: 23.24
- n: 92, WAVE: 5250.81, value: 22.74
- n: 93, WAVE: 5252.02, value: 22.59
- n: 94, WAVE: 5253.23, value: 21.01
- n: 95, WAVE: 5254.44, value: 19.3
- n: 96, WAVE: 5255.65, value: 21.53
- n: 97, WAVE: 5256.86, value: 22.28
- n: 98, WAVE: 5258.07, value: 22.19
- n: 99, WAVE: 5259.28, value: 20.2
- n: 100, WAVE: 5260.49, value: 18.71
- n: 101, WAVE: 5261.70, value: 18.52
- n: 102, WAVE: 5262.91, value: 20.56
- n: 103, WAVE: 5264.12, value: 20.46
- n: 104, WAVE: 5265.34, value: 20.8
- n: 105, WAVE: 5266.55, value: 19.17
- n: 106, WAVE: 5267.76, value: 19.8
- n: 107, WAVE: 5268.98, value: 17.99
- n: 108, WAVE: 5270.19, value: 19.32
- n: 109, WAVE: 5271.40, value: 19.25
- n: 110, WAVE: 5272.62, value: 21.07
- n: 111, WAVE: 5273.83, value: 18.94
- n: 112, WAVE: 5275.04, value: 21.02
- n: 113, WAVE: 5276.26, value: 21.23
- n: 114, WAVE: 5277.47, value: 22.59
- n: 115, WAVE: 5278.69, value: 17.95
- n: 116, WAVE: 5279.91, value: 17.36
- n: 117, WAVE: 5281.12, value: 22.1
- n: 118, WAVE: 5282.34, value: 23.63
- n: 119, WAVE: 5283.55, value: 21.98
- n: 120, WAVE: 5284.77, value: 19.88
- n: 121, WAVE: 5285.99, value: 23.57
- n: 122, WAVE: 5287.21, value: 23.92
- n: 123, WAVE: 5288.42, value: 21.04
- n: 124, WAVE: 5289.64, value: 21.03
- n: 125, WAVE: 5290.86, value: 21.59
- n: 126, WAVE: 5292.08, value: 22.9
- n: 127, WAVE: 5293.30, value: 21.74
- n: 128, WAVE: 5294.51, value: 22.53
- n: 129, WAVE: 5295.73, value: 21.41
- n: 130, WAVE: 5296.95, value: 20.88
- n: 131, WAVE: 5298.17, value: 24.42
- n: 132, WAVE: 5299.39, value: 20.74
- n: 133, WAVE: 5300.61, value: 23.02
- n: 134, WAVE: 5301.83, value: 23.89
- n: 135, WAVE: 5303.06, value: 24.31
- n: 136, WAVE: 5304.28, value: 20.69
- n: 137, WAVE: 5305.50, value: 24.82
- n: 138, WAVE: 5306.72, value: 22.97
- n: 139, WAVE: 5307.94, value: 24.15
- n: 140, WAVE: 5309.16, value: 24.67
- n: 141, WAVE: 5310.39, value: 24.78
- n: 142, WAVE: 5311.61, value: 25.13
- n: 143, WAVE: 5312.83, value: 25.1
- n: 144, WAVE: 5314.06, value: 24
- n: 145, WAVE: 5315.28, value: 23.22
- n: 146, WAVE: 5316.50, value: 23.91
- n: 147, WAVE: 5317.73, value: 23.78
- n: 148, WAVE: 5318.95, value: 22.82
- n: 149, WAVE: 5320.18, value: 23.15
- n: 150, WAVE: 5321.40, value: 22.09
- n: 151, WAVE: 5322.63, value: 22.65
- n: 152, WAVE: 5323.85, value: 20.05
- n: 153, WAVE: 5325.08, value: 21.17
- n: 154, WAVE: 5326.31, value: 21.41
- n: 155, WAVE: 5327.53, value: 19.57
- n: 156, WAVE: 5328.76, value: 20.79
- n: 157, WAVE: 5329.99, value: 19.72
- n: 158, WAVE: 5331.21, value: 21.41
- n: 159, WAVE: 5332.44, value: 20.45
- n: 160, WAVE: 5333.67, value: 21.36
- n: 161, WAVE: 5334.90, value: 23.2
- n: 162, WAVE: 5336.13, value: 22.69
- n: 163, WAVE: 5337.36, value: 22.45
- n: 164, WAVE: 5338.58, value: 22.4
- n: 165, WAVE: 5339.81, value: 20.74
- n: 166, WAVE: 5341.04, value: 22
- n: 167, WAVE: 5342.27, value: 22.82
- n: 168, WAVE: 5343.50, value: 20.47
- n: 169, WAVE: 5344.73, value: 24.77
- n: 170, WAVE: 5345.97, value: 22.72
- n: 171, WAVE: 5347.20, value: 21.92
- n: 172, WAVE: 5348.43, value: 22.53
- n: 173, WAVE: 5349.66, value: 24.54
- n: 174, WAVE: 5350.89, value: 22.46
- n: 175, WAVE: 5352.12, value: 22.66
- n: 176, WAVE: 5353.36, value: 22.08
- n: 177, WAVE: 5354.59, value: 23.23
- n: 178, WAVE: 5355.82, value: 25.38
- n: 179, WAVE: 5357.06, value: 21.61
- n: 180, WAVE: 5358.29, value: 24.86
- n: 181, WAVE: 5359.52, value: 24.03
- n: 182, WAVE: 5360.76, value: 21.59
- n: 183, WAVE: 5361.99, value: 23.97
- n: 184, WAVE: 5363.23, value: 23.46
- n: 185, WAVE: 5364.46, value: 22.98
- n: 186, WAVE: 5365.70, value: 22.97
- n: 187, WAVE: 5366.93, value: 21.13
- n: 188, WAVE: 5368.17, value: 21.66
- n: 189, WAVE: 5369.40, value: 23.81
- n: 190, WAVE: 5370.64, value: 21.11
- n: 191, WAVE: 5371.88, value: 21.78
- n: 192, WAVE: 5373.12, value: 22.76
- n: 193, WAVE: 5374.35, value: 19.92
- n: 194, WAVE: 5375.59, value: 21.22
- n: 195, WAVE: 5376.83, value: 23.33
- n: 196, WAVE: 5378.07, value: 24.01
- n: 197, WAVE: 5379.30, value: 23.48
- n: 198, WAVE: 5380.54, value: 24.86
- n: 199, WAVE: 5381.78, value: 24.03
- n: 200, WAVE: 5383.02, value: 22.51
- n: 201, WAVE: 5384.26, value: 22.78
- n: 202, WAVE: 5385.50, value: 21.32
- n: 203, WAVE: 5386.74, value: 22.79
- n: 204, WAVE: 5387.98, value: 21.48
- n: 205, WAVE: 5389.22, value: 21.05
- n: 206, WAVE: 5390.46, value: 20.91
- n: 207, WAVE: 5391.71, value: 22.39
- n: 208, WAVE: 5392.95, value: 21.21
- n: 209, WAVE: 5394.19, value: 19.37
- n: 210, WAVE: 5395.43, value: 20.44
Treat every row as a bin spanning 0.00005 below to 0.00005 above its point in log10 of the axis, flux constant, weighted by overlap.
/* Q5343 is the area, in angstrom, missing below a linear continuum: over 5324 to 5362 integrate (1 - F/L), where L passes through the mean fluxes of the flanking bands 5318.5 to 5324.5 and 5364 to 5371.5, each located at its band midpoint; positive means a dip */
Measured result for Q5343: -0.1 angstrom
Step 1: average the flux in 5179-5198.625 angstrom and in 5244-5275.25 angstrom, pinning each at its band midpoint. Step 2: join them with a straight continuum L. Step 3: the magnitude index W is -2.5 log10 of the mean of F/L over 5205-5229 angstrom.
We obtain -0.05 mag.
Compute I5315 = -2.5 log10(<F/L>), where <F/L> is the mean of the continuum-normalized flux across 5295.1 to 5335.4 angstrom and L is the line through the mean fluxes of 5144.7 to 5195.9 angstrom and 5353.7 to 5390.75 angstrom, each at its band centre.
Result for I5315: -0.06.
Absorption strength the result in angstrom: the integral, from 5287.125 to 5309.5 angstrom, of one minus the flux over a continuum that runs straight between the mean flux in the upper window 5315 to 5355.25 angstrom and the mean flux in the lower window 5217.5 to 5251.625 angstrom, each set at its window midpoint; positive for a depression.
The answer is -0.7 angstrom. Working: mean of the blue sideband 21.5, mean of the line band 22.6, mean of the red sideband 22.2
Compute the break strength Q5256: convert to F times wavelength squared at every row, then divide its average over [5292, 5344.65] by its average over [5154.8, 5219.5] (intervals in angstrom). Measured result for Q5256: 1.27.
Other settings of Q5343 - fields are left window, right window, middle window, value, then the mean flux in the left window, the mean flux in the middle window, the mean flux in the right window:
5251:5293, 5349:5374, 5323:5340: 0.7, 20.8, 21.3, 22.9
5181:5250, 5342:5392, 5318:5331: 0.4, 20.4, 21.4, 22.7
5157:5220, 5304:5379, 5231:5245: -1.5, 18.6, 22.1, 22.6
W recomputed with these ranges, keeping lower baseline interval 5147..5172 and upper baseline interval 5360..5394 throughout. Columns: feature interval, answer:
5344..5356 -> -0.060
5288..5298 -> -0.047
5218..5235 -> -0.075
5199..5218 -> -0.034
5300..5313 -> -0.136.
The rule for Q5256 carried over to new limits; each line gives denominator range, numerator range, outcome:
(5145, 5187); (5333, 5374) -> 1.36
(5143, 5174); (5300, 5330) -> 1.33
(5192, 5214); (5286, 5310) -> 1.18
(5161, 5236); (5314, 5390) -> 1.24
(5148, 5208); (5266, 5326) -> 1.25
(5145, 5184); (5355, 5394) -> 1.35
